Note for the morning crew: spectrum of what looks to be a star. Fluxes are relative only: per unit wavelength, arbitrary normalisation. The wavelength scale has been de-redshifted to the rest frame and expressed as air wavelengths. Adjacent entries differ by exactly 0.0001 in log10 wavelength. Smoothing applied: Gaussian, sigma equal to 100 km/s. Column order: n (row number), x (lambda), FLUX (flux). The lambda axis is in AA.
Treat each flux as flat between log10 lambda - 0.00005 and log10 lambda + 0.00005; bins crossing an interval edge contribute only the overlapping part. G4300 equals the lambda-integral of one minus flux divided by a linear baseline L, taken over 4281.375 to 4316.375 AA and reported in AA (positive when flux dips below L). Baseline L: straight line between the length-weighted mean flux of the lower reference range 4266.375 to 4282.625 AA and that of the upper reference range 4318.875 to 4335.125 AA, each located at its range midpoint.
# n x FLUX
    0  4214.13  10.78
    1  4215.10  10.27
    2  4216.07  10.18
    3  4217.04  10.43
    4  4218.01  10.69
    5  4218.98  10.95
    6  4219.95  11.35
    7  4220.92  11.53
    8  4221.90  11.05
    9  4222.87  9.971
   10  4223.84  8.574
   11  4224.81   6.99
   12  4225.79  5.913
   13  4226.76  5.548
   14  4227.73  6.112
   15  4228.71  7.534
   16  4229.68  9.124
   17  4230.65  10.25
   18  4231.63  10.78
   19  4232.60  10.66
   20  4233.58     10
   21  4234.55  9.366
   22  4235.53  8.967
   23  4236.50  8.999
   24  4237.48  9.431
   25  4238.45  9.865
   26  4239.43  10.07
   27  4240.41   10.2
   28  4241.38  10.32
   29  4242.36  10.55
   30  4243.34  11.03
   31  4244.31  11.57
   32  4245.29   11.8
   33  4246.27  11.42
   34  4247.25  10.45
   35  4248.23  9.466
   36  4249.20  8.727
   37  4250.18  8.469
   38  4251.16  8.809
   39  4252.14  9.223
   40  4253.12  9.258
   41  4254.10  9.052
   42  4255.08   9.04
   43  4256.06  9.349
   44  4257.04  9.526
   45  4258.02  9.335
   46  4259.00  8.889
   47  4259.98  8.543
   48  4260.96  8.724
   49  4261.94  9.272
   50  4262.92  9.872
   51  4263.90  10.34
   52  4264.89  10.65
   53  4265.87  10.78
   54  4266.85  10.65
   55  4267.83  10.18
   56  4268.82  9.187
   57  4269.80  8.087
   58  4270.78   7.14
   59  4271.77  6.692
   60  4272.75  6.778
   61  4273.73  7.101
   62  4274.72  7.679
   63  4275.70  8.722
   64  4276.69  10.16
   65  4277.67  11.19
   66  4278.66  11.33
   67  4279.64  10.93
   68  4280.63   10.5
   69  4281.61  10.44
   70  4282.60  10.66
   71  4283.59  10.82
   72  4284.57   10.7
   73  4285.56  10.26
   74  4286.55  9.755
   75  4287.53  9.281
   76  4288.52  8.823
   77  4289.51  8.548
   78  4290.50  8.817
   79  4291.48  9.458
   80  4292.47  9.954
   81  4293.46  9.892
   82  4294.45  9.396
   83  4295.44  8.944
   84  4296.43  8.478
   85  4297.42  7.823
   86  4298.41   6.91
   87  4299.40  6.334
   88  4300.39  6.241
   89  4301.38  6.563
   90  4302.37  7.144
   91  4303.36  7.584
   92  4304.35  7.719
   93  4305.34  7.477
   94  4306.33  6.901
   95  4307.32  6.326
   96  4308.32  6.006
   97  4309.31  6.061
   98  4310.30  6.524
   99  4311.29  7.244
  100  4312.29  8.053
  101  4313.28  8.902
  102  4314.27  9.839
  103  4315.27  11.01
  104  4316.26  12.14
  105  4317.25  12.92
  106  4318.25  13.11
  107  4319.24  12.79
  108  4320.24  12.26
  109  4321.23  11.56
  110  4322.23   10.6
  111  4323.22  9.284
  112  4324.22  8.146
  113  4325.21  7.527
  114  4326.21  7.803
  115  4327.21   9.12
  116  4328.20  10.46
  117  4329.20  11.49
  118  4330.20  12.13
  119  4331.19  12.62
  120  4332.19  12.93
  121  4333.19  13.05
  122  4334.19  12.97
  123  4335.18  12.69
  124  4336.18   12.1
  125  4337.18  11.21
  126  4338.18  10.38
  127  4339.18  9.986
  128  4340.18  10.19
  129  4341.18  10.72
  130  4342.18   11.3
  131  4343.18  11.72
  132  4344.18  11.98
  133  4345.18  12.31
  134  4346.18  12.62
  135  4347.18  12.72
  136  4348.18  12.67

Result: 5.3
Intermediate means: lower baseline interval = 9.22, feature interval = 8.47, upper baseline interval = 11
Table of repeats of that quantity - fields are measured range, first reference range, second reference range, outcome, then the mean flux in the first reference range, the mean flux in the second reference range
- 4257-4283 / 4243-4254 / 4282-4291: 1.2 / 9.97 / 9.75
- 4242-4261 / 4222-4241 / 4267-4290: -1.2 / 8.92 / 9.37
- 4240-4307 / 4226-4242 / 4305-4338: 2.6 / 9.16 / 10.1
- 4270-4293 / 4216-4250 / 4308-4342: 1.7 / 9.7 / 10.4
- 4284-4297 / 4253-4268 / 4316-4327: 0.9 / 9.59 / 10.7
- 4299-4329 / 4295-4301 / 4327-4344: 1.3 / 7.42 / 11.5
